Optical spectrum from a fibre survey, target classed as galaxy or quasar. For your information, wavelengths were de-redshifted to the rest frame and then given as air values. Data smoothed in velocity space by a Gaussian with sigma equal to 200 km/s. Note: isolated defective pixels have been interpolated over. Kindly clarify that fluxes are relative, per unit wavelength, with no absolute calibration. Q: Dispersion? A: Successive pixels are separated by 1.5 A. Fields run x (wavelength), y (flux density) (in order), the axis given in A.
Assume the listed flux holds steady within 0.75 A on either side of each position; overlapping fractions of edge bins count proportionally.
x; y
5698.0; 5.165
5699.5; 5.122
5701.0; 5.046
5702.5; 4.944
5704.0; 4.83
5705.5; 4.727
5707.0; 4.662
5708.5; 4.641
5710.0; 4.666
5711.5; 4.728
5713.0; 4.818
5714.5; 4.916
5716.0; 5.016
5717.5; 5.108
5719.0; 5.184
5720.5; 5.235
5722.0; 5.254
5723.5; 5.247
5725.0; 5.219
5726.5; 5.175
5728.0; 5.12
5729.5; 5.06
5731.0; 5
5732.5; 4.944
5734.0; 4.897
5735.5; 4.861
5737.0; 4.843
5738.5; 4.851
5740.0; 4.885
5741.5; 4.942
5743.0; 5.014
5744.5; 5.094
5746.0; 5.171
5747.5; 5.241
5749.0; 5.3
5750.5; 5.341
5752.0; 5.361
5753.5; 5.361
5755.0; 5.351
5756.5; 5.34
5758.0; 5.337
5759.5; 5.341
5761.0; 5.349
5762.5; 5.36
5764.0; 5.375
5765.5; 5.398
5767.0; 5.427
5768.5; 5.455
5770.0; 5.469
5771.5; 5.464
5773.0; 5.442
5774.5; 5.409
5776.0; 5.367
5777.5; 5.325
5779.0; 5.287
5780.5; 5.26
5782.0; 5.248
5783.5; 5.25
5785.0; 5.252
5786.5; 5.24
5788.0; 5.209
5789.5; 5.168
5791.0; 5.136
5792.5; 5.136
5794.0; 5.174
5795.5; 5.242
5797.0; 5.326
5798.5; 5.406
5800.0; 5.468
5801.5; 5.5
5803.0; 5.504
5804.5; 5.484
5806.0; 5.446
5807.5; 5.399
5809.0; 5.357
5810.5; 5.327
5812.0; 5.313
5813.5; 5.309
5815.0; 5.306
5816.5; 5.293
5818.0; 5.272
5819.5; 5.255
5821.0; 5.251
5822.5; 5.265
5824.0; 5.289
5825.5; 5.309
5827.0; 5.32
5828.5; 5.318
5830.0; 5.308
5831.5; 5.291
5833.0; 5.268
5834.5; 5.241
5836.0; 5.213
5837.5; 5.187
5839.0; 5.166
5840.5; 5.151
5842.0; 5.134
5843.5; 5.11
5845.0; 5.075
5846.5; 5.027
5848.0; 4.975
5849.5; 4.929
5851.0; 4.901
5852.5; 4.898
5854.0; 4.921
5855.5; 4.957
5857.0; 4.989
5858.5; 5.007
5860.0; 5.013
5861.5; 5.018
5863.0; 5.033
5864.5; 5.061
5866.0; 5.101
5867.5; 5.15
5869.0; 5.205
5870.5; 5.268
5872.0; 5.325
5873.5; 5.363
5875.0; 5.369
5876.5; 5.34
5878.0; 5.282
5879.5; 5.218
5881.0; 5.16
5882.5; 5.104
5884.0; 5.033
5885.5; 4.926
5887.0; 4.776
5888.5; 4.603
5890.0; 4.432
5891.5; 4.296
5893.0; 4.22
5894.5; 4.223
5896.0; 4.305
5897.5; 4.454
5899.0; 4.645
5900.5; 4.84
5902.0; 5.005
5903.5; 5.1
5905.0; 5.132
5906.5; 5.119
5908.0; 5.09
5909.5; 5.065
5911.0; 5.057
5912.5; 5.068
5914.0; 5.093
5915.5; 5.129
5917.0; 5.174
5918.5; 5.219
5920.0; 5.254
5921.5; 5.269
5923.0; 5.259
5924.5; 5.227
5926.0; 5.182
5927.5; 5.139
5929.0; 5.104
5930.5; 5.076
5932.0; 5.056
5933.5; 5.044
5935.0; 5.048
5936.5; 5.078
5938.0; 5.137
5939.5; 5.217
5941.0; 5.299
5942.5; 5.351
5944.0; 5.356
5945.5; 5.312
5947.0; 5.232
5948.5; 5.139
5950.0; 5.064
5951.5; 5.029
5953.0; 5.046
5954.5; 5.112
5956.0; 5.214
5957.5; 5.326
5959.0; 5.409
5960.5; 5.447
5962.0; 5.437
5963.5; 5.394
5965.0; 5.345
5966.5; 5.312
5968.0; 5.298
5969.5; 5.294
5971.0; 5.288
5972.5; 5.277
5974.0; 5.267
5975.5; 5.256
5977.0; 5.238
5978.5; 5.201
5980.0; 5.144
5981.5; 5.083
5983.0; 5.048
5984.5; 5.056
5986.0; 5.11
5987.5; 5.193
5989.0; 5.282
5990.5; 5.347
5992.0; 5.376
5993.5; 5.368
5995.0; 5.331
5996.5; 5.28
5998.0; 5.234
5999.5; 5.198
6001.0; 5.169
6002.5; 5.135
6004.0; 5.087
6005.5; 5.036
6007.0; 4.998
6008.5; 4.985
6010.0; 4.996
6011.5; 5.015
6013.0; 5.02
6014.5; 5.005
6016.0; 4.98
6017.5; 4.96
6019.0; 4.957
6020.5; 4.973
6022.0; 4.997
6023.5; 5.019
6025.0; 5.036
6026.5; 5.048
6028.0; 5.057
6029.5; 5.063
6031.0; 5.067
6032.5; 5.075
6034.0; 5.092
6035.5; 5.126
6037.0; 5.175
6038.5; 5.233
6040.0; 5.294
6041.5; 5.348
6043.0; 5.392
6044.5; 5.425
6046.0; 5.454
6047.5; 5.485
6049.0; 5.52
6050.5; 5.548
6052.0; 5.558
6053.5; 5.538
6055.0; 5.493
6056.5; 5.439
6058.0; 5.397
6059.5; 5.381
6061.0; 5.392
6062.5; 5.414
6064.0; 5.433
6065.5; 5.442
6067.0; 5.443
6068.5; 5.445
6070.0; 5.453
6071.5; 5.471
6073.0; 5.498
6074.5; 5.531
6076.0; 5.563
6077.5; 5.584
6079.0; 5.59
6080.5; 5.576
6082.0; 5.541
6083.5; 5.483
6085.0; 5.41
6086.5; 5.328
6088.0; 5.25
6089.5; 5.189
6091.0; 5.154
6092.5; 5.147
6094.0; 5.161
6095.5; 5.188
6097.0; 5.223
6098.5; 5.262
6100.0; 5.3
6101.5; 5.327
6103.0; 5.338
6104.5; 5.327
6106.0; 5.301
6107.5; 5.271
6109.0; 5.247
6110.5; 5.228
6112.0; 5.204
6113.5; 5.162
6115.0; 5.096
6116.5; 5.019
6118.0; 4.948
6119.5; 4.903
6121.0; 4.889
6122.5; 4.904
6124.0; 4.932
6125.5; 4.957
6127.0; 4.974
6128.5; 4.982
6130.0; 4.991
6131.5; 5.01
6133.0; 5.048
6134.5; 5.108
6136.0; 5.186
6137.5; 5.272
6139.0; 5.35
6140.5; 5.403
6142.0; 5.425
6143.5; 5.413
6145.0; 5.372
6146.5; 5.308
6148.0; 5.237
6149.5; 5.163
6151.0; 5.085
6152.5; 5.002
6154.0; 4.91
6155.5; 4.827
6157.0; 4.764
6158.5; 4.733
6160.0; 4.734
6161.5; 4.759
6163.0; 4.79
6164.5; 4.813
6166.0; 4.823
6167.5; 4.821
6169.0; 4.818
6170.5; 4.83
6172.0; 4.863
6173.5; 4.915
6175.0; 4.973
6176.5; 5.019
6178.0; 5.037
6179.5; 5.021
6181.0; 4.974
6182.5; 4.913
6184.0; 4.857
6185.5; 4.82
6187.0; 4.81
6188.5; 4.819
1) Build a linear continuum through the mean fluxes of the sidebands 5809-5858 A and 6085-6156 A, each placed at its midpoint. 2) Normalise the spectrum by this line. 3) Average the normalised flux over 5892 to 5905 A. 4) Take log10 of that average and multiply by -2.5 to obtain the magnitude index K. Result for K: 0.12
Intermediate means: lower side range 5.18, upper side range 5.16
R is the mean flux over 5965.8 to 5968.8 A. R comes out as 5.3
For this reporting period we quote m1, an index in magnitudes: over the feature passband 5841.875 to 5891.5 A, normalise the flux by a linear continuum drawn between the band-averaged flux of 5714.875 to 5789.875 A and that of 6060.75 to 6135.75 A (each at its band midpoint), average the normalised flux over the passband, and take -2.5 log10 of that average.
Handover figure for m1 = 0.04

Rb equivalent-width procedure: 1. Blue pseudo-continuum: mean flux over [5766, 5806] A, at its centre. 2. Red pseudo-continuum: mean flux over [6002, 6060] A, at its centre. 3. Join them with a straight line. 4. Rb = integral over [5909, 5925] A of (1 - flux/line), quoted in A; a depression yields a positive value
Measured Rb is 0.3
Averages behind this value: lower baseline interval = 5.34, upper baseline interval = 5.19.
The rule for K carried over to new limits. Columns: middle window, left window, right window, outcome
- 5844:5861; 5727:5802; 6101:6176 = 0.05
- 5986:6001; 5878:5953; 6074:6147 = -0.04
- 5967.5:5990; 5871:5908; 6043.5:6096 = -0.01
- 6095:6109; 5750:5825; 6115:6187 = -0.05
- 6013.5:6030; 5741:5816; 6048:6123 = 0.07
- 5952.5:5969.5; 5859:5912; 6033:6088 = -0.03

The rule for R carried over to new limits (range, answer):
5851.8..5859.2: 4.95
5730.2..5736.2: 4.93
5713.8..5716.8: 4.97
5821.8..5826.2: 5.29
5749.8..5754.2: 5.35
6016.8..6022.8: 4.97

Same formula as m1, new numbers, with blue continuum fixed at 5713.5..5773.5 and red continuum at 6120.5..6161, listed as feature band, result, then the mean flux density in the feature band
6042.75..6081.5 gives -0.08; 5.48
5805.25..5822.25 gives -0.03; 5.32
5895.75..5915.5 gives 0.04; 4.94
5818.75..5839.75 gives -0.02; 5.26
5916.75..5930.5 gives -0.01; 5.2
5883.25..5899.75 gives 0.14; 4.54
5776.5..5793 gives -0.01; 5.23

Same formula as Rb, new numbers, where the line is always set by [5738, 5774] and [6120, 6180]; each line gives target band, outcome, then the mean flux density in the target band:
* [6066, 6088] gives -1.84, 5.49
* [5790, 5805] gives -0.23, 5.33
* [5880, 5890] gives 0.56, 4.9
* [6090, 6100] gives -0.29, 5.2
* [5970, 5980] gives -0.23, 5.25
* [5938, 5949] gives -0.24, 5.27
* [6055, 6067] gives -0.82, 5.42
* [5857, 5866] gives 0.31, 5.03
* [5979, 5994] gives -0.22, 5.2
